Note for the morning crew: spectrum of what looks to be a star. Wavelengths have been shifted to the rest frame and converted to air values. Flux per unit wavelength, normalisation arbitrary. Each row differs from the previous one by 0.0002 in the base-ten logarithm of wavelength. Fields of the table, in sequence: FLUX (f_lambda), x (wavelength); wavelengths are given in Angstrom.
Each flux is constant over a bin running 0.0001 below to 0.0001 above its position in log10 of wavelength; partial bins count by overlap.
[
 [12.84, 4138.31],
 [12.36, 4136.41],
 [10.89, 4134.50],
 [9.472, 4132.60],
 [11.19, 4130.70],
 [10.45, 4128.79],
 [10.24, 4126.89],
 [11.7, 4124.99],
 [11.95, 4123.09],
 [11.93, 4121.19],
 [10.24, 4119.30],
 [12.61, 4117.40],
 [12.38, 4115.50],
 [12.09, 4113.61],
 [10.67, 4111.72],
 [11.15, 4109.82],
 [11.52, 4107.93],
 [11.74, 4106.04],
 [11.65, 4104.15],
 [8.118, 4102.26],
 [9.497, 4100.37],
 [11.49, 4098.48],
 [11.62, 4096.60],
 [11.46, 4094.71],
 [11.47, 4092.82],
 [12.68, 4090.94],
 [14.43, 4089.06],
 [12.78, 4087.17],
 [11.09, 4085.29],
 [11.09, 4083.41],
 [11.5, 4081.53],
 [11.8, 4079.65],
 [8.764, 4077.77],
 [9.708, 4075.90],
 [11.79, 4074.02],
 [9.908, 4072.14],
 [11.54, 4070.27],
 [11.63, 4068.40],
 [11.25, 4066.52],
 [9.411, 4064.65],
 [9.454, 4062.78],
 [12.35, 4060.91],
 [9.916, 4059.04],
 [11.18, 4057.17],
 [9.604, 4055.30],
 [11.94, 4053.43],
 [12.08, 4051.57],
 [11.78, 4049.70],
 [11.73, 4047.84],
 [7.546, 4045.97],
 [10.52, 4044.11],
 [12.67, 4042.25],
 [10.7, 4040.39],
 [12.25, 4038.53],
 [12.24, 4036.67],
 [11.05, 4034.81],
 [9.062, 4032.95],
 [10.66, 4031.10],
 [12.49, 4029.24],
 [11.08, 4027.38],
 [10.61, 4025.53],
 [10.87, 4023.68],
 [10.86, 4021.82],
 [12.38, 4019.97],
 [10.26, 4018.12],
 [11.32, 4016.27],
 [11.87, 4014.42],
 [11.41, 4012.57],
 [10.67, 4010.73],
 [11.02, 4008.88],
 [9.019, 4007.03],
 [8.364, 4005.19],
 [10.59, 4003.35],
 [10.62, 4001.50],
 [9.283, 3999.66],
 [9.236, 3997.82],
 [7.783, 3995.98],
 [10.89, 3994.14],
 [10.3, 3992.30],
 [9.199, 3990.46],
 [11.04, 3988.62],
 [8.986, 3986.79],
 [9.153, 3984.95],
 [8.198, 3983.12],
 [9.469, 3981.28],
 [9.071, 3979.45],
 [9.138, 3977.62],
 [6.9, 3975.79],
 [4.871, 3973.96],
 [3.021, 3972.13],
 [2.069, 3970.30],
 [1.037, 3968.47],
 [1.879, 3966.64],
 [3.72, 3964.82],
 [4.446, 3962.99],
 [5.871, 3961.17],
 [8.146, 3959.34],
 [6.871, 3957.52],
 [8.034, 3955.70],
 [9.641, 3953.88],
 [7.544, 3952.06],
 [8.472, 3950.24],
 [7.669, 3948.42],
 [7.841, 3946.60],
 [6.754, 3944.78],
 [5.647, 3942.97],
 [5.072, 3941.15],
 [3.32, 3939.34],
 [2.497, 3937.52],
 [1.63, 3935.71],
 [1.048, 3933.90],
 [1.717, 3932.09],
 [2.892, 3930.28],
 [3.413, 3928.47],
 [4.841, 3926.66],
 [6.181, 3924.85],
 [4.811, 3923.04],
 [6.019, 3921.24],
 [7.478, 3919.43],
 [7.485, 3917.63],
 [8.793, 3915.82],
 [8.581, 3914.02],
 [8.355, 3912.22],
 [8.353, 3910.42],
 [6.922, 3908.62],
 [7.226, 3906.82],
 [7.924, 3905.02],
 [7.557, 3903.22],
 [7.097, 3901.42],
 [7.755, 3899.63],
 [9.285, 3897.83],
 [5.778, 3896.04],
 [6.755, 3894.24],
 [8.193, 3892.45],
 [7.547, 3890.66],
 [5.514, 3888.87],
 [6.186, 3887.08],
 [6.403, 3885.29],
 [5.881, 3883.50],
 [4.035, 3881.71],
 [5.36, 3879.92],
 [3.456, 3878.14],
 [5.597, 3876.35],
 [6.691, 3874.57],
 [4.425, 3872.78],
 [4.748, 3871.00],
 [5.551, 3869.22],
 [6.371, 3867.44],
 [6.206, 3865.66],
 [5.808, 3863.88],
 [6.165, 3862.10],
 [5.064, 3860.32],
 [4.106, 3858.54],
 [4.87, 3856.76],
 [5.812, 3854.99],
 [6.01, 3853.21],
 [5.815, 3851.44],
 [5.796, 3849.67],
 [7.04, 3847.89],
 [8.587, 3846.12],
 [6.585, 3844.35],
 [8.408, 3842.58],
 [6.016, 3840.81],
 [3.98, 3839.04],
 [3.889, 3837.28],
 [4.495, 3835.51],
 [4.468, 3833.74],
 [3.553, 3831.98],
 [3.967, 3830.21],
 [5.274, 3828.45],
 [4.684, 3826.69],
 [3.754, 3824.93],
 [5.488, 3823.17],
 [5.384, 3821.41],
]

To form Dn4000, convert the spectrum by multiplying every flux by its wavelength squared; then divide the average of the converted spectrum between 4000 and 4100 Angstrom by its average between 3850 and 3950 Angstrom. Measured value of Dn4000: 2.0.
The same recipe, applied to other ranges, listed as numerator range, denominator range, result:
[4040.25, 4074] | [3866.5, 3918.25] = 1.77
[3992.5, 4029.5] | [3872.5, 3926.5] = 1.65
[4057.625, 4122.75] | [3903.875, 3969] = 2.08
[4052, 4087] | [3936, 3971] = 2.07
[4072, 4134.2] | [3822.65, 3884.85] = 2.37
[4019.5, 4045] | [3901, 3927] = 1.65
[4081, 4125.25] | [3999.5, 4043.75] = 1.10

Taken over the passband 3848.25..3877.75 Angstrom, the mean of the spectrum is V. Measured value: 5.55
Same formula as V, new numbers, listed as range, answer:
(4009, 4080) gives 10.9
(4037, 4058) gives 11.1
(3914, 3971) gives 5.32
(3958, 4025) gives 8.43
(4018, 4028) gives 11.1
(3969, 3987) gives 6.89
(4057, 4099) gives 11.2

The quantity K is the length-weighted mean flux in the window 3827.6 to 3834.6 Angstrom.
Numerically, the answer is 4.31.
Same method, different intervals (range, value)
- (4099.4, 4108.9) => 10.5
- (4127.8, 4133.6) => 10.4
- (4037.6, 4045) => 11.5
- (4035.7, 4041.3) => 11.7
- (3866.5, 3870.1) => 5.97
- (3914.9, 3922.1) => 7.45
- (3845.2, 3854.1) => 6.65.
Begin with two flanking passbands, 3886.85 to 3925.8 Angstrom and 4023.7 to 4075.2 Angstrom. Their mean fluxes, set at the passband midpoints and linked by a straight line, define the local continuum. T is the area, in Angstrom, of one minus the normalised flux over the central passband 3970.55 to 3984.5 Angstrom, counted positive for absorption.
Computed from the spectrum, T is 3.2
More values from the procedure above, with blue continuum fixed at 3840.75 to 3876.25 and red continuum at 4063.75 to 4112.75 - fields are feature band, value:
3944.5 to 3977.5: 9.43 Angstrom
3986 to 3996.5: -0.95 Angstrom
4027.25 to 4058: -2.96 Angstrom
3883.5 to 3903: -0.68 Angstrom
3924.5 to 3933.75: 5.03 Angstrom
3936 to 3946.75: 4.20 Angstrom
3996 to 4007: -0.26 Angstrom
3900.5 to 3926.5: -0.21 Angstrom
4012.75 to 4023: -1.89 Angstrom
